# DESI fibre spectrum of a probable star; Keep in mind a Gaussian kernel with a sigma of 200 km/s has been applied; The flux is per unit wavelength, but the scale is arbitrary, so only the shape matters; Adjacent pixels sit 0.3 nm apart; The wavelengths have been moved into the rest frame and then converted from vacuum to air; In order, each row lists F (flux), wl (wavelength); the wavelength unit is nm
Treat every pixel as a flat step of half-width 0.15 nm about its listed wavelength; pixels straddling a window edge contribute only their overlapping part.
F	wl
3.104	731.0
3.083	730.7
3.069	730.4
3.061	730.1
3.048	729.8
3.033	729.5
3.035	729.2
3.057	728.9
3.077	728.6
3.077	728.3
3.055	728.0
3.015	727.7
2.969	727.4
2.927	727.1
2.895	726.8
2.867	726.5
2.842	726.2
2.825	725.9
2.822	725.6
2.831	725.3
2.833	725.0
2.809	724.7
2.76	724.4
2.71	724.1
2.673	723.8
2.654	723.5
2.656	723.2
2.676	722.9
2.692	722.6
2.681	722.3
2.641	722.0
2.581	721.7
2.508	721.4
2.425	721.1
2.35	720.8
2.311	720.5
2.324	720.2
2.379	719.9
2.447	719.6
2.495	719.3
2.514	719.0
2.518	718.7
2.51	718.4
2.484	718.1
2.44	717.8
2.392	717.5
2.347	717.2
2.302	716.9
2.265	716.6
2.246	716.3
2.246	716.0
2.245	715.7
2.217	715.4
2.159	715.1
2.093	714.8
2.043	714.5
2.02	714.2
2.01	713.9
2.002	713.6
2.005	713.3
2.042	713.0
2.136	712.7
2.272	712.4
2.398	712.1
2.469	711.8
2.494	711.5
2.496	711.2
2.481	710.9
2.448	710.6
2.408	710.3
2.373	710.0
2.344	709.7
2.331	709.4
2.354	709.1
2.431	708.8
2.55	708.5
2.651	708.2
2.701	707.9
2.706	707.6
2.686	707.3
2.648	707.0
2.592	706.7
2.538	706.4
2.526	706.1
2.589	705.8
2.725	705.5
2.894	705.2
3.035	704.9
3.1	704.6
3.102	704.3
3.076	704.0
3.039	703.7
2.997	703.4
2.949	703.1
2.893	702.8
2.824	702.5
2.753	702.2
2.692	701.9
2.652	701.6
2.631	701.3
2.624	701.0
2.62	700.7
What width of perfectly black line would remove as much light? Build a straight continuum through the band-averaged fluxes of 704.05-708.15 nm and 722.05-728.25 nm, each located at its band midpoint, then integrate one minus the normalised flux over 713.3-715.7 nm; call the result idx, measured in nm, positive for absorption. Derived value 0.60 nm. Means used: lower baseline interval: 2.76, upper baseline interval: 2.81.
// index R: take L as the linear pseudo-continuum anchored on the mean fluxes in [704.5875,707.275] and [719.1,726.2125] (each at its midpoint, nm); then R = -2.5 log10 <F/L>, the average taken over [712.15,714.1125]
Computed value 0.27 mag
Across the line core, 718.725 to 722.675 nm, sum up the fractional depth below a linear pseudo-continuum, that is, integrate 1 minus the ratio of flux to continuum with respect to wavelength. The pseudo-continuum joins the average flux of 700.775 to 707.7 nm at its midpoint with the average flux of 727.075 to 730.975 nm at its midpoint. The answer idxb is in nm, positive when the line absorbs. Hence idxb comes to 0.63 nm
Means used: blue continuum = 2.79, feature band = 2.49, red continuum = 3.04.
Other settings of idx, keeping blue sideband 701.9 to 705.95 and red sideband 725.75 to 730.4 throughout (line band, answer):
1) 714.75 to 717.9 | 0.73 nm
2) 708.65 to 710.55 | 0.36 nm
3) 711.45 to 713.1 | 0.36 nm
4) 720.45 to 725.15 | 0.54 nm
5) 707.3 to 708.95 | 0.18 nm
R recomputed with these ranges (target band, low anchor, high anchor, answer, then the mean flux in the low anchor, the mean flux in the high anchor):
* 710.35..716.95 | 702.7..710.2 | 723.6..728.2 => 0.231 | 2.71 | 2.86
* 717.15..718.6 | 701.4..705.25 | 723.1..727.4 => 0.164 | 2.92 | 2.8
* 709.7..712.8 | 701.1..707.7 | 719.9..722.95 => 0.121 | 2.8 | 2.51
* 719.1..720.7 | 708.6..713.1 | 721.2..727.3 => 0.099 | 2.37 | 2.74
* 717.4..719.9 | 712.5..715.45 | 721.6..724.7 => -0.040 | 2.07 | 2.68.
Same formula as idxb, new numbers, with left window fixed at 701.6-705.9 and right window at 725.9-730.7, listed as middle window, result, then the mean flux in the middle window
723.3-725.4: 0.16 nm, 2.75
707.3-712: 0.70 nm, 2.49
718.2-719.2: 0.15 nm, 2.51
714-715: 0.30 nm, 2.06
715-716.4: 0.34 nm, 2.22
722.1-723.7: 0.16 nm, 2.67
